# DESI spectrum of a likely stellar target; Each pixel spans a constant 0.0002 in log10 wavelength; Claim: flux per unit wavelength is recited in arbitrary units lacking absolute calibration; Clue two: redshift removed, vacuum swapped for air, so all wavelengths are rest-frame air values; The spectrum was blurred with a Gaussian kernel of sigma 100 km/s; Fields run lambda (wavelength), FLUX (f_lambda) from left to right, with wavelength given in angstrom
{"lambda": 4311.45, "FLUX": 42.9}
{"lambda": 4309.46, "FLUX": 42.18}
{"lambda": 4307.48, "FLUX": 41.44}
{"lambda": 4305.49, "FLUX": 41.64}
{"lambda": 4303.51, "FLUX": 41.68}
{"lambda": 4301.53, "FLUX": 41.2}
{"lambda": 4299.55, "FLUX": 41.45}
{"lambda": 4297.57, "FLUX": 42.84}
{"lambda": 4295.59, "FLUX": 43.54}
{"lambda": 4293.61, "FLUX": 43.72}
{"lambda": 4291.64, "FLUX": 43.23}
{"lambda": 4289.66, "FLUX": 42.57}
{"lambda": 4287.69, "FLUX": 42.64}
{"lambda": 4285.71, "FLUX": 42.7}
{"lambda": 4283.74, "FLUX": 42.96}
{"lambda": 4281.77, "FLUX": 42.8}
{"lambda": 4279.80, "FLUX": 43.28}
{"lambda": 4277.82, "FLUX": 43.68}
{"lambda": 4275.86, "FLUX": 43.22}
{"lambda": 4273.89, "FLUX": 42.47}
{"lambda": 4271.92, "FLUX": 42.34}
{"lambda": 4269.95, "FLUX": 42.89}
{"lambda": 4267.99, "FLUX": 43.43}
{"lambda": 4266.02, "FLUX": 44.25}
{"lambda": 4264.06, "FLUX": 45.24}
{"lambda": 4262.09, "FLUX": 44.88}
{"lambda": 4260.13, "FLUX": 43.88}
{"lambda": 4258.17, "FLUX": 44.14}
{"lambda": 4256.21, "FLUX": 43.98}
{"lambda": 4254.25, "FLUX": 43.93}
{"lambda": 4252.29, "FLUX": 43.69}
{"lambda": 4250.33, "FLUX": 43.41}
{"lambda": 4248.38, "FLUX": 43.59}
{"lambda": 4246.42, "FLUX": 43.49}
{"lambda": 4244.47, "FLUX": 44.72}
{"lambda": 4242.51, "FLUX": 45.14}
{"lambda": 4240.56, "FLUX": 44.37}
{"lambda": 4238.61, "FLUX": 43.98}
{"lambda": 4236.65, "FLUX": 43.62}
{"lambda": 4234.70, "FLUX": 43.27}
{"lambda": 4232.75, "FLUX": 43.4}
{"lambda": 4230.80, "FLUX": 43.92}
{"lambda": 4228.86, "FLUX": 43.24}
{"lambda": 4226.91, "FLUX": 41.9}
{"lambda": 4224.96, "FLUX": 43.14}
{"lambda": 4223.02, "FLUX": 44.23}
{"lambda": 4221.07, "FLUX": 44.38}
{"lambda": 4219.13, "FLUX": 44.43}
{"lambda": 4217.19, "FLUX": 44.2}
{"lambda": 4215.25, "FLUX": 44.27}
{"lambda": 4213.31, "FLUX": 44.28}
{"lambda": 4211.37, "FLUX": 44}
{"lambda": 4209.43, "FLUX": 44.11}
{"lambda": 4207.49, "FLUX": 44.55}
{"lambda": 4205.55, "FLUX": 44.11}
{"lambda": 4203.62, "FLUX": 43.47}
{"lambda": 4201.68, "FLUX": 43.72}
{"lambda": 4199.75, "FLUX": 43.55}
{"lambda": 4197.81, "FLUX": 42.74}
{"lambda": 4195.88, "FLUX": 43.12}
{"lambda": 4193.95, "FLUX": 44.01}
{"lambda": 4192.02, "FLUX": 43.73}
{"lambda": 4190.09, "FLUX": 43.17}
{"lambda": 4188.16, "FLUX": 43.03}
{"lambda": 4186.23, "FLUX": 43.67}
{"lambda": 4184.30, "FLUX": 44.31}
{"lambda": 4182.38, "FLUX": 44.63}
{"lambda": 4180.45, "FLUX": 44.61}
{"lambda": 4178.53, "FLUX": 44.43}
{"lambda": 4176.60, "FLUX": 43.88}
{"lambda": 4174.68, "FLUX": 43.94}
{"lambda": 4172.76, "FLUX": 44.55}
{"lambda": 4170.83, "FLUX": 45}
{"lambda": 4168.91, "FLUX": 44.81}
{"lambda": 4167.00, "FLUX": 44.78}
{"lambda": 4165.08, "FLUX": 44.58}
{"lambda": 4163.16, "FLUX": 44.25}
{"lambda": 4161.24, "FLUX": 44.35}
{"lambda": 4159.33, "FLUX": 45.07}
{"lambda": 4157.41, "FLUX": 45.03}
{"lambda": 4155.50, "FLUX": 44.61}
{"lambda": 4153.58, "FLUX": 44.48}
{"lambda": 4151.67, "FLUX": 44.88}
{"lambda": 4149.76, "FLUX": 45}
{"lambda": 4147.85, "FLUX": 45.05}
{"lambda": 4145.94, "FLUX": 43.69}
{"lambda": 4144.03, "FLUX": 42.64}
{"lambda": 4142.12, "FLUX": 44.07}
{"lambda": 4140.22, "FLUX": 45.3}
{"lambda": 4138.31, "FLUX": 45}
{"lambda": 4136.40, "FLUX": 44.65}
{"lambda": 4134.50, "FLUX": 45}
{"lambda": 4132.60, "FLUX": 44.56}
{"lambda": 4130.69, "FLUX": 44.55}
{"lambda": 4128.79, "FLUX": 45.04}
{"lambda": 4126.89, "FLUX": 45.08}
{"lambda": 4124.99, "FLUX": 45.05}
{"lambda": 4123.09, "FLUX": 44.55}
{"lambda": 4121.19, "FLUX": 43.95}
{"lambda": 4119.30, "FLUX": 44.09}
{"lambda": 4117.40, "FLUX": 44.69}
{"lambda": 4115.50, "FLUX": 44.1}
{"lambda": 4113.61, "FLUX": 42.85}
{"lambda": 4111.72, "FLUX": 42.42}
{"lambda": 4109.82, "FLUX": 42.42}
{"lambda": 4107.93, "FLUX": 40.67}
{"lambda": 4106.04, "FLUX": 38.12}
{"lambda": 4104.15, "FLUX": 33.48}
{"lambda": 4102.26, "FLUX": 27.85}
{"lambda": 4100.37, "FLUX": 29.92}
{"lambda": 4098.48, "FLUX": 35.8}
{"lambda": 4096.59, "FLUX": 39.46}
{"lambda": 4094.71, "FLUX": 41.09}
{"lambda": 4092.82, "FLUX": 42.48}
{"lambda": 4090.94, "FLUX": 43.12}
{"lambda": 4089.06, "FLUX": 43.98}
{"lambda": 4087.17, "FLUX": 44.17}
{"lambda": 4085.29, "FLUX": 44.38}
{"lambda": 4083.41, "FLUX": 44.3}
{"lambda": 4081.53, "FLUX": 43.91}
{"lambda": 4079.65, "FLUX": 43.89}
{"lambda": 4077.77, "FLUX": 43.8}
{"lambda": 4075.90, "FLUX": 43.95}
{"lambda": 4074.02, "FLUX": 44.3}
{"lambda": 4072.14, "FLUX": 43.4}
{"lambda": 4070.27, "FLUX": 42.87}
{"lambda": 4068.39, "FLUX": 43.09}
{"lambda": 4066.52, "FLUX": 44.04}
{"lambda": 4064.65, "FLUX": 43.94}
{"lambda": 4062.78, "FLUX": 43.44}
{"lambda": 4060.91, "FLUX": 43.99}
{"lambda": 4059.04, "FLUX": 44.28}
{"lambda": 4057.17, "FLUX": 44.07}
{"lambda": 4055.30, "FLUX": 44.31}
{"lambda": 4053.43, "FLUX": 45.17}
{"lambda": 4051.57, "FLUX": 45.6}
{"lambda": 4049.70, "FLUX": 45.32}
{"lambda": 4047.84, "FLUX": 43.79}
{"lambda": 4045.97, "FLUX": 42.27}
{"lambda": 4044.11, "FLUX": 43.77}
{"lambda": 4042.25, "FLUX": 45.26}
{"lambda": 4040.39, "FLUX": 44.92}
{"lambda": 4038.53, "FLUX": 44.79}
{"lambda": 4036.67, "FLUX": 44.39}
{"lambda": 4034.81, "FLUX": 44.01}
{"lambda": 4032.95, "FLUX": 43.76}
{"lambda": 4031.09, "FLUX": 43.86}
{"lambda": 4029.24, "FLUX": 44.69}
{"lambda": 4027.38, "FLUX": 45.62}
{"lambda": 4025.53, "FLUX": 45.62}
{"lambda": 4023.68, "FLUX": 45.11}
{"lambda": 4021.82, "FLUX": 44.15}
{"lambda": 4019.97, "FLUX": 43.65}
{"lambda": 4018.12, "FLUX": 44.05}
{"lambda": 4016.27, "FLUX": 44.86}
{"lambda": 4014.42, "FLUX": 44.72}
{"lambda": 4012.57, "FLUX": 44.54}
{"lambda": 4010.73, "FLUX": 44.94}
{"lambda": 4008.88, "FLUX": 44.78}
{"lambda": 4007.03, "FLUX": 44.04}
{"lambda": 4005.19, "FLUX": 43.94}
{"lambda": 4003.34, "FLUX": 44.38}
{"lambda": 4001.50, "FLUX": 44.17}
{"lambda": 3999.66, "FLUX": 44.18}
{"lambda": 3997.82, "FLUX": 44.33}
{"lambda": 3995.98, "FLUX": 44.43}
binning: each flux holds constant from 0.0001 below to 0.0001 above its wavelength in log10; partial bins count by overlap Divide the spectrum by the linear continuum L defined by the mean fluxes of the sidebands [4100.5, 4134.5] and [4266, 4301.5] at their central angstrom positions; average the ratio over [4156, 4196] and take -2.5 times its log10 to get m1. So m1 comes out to -0.05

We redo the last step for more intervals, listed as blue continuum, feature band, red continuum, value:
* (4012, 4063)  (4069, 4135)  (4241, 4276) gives 0.055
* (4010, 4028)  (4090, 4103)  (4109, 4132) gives 0.187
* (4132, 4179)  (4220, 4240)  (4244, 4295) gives 0.008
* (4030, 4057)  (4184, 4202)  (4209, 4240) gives 0.010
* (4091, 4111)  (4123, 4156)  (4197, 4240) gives -0.132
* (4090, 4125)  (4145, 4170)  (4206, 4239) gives -0.073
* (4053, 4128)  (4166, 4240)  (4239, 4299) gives -0.021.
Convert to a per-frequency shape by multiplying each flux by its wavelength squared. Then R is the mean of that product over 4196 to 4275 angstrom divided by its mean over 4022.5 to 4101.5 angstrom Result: 1.1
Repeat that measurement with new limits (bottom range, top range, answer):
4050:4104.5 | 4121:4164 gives 1.09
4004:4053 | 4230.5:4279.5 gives 1.10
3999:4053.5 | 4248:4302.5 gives 1.10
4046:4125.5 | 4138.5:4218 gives 1.09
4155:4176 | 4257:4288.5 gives 1.02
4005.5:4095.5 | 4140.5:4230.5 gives 1.07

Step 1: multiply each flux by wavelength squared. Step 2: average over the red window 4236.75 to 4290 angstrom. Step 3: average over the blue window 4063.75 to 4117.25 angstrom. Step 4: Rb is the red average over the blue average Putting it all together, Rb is 1.15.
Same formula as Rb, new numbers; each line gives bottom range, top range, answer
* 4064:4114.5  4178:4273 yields 1.14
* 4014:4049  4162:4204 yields 1.07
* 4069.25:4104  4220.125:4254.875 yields 1.15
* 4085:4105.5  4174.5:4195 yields 1.19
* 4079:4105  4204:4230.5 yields 1.17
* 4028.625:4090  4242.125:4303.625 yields 1.09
